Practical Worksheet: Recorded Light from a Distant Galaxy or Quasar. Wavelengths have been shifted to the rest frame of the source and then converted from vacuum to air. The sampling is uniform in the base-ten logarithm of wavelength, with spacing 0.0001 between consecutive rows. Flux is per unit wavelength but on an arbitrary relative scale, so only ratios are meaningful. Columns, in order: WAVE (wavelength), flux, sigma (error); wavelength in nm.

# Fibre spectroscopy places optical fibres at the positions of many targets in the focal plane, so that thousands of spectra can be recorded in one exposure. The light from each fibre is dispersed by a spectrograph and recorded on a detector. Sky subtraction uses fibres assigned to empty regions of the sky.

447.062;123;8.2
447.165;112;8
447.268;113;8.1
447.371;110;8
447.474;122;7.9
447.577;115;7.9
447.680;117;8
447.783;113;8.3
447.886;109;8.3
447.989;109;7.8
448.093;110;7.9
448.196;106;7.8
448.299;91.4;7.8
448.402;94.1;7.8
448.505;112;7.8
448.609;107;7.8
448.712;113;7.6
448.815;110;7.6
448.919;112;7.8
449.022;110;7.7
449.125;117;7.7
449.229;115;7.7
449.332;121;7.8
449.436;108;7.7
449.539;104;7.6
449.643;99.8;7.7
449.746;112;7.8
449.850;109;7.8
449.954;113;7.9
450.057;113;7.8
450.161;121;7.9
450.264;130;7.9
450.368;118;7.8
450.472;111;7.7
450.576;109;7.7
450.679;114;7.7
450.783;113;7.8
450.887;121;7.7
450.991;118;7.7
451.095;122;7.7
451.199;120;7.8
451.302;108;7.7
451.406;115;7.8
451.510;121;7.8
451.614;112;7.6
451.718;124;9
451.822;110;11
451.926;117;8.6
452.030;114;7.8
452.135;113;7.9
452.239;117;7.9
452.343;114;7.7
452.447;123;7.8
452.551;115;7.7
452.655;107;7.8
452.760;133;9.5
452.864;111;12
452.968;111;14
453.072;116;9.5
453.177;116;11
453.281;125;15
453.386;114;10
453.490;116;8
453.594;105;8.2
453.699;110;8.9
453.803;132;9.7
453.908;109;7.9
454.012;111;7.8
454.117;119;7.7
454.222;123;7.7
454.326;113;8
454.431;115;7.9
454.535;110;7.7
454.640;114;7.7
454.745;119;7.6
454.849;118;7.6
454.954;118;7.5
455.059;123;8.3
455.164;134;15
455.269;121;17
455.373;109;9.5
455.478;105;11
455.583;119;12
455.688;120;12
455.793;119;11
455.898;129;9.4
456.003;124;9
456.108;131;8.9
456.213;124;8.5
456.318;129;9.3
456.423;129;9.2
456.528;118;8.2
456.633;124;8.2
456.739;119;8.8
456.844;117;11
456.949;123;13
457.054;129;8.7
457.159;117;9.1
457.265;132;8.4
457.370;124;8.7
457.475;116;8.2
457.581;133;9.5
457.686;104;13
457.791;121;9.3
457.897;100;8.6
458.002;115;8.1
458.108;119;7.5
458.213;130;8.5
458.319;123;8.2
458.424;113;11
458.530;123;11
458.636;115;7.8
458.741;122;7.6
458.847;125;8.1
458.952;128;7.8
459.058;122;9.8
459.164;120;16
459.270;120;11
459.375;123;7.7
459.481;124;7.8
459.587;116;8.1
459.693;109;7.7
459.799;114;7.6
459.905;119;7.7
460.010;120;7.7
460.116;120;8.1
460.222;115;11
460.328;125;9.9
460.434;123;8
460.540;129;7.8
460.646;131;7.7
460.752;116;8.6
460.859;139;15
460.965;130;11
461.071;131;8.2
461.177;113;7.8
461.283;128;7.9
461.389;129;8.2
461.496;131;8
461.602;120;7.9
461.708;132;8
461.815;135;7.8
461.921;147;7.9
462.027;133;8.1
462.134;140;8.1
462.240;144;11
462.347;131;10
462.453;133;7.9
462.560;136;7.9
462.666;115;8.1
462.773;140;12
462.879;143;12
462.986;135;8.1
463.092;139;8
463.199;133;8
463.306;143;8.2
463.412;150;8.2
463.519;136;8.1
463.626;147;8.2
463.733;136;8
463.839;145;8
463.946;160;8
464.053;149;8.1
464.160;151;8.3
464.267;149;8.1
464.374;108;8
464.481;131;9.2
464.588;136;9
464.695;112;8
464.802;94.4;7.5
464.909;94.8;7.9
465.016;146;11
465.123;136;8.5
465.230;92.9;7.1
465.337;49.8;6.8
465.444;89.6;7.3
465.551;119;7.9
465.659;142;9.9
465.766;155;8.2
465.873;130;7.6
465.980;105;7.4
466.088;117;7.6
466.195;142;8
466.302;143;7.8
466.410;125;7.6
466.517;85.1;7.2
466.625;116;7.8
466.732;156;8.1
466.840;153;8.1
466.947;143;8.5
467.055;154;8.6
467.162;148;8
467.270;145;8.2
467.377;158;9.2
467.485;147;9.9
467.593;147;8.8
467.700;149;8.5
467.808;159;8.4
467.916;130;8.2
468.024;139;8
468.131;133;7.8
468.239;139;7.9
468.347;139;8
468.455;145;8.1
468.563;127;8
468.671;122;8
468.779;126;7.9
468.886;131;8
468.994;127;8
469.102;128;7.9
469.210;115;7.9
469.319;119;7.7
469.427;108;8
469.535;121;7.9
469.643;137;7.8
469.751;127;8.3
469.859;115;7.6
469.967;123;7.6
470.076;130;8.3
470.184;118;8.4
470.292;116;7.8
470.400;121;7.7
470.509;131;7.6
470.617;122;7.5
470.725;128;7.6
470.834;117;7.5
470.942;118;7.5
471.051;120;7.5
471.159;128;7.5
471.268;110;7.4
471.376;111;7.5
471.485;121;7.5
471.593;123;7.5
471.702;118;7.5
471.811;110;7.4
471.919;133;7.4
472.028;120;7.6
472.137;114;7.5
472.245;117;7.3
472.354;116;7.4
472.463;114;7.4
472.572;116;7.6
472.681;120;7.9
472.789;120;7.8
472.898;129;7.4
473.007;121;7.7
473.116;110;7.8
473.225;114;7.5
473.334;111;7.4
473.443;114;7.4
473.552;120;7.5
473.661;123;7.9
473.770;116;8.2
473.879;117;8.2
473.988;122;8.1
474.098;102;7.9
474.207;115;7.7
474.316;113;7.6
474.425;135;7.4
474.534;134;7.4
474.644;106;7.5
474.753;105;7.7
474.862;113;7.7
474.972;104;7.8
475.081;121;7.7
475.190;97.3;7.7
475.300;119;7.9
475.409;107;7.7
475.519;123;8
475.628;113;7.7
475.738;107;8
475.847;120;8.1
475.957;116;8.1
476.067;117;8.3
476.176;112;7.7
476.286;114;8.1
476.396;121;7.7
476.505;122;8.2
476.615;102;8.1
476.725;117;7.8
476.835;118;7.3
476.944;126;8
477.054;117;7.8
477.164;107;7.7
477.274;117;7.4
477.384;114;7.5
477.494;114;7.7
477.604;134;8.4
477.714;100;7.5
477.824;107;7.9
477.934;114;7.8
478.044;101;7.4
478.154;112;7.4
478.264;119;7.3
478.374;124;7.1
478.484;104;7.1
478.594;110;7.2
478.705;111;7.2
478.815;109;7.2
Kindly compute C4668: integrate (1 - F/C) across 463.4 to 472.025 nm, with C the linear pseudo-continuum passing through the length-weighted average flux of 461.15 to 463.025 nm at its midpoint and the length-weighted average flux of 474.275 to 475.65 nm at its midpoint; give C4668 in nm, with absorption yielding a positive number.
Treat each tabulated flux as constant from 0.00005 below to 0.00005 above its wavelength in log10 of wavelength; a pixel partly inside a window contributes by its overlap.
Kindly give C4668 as -0.24 nm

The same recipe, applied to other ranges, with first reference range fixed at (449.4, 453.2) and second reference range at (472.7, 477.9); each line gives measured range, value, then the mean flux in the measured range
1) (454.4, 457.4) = -0.16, 121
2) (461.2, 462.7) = -0.22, 132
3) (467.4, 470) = -0.37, 132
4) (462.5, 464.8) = -0.43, 137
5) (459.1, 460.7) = -0.07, 121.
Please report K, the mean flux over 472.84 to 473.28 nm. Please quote 118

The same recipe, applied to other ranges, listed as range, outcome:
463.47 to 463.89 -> 141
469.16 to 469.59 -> 116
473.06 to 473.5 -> 112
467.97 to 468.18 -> 136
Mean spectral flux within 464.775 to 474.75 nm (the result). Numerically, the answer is 124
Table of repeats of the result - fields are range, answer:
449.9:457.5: 118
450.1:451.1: 117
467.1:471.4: 130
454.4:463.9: 125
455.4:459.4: 121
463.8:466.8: 124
